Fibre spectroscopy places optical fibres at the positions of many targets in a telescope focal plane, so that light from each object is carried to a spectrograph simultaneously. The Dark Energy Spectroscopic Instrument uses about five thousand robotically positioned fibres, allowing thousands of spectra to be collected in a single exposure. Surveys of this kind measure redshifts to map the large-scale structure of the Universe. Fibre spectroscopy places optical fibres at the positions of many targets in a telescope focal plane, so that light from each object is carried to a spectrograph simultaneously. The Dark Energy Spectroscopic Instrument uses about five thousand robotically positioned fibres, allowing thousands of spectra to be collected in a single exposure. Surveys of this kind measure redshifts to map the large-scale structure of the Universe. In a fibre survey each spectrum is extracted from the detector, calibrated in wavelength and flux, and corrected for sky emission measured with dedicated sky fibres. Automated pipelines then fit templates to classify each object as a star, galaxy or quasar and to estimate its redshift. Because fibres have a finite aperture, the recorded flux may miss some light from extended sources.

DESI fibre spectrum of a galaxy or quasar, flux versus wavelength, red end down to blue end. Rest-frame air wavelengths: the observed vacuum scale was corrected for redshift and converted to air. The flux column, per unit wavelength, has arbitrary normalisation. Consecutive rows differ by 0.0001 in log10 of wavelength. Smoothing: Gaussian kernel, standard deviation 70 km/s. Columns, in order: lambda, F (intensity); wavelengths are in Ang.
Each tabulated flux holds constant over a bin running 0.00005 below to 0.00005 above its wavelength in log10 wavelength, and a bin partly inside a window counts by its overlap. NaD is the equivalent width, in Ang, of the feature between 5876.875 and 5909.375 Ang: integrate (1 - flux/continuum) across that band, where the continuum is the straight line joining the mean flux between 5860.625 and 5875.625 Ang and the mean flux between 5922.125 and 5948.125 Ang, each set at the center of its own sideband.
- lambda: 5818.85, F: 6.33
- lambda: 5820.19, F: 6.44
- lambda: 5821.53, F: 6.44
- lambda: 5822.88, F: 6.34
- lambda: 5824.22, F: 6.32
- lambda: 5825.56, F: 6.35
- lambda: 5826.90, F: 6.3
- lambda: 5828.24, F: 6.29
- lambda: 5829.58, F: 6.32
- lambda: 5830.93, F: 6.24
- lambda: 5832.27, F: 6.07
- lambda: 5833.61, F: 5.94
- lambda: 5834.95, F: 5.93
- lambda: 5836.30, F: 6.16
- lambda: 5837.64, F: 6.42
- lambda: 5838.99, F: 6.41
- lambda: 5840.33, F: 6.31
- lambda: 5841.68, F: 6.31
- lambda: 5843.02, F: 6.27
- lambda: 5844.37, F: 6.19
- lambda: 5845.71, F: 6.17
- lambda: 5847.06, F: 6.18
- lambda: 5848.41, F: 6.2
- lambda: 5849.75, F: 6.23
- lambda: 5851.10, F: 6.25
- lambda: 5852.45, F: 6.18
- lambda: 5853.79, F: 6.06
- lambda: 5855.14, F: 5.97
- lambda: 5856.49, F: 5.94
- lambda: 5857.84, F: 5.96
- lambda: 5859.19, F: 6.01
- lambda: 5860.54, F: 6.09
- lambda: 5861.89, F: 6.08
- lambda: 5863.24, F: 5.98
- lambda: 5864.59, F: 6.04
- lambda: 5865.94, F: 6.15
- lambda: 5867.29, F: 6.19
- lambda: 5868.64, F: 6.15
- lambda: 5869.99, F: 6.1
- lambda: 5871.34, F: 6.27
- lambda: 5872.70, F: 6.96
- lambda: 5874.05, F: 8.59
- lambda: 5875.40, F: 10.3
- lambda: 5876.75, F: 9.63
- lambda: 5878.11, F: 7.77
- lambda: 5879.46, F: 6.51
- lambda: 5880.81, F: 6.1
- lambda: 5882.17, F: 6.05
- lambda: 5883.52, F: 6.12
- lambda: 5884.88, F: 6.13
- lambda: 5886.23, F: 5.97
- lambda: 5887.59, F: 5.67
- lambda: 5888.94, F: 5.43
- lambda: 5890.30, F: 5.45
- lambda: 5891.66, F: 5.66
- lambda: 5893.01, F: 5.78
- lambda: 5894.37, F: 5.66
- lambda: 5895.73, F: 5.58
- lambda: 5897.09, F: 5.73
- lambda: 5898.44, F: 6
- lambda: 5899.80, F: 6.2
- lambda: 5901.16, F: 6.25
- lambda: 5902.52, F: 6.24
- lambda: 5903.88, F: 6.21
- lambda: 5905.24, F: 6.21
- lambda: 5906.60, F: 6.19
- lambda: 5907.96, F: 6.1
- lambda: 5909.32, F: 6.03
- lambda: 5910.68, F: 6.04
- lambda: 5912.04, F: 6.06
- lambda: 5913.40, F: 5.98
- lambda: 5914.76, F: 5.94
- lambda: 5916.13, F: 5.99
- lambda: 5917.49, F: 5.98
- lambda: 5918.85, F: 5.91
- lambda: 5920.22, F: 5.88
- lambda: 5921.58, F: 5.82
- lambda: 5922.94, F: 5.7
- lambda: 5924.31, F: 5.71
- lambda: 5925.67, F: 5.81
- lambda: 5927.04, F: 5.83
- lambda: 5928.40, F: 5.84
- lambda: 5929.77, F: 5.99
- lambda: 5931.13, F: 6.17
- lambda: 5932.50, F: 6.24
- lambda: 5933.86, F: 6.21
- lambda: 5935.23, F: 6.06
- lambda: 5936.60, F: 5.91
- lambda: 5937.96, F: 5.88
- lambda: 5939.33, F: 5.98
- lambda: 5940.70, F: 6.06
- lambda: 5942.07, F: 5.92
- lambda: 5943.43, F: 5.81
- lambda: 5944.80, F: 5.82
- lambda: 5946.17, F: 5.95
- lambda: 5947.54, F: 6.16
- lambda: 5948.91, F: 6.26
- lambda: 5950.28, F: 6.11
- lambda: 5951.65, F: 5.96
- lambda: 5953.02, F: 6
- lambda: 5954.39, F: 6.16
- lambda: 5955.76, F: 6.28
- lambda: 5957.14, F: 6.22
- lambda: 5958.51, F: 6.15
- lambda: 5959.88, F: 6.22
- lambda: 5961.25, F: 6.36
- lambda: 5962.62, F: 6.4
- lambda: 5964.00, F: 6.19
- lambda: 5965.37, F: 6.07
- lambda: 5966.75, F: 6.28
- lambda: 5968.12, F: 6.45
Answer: 1.5 Ang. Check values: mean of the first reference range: 6.67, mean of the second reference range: 5.95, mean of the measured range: 6.1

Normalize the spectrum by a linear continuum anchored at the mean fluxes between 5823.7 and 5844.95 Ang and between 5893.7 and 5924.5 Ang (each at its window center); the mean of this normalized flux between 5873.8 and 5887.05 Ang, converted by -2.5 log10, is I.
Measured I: -0.19 mag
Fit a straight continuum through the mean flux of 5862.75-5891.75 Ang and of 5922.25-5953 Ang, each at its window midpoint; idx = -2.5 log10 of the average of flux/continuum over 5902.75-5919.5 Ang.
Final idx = 0.04 mag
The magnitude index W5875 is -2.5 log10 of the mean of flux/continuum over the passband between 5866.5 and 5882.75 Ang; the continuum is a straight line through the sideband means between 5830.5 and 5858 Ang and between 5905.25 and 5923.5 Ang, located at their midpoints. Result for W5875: -0.19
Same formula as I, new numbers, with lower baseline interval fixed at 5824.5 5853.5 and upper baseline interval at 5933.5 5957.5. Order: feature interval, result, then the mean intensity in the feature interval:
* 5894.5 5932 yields 0.02 mag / 5.97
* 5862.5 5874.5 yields -0.05 mag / 6.45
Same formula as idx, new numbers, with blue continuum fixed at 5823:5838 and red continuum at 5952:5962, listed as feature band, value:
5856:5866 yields 0.03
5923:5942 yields 0.04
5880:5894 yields 0.07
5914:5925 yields 0.06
